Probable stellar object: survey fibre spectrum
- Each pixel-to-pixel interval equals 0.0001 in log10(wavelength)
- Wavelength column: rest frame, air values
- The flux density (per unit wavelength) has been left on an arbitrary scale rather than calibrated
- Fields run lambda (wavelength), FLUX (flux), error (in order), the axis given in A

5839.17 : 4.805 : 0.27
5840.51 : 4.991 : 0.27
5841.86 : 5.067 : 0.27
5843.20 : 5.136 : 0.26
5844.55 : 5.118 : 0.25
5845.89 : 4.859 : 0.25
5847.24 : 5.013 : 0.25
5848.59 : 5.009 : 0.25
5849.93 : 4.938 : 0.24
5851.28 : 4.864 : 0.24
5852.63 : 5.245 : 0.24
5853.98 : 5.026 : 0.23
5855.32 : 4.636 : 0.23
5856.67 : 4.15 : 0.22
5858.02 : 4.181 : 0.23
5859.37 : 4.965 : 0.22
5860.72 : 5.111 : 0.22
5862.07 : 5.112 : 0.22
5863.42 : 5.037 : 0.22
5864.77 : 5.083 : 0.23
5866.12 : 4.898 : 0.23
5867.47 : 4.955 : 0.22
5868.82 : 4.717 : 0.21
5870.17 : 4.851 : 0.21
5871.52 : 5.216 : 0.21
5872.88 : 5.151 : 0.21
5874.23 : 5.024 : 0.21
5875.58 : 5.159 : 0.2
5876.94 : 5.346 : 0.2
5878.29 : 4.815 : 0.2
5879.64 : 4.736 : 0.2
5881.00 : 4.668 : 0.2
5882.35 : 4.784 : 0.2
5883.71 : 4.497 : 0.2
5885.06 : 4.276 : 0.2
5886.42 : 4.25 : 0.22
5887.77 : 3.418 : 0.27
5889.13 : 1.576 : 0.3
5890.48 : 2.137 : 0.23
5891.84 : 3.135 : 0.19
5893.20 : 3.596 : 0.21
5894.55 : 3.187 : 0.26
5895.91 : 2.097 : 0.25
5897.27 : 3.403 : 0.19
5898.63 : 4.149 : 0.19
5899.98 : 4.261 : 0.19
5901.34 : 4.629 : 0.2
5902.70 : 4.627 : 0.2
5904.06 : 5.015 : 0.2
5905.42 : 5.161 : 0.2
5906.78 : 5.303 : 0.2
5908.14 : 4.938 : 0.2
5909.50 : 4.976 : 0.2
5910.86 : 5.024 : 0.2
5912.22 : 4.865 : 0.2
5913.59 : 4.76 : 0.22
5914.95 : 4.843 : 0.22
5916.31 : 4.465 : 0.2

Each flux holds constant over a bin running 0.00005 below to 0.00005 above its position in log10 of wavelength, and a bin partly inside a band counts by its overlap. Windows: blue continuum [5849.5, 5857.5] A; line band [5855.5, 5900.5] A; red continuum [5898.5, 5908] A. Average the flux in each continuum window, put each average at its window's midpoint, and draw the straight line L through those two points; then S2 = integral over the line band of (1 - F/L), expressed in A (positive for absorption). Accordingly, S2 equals 4.6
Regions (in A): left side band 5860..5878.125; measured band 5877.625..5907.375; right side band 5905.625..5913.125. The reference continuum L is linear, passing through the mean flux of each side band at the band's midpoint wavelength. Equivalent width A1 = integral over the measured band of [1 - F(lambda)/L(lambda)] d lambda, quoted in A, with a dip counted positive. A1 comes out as 6.19 A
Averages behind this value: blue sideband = 5.04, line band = 3.98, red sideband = 5.02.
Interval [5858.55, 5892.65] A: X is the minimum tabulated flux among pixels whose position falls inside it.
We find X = 1.576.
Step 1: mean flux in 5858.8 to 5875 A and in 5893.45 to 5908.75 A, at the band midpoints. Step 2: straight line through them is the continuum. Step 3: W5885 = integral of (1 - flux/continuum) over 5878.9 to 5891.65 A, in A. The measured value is 2.3 A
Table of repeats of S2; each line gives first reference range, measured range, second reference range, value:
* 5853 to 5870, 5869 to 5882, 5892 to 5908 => -1.1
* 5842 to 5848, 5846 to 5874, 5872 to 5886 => 0.2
